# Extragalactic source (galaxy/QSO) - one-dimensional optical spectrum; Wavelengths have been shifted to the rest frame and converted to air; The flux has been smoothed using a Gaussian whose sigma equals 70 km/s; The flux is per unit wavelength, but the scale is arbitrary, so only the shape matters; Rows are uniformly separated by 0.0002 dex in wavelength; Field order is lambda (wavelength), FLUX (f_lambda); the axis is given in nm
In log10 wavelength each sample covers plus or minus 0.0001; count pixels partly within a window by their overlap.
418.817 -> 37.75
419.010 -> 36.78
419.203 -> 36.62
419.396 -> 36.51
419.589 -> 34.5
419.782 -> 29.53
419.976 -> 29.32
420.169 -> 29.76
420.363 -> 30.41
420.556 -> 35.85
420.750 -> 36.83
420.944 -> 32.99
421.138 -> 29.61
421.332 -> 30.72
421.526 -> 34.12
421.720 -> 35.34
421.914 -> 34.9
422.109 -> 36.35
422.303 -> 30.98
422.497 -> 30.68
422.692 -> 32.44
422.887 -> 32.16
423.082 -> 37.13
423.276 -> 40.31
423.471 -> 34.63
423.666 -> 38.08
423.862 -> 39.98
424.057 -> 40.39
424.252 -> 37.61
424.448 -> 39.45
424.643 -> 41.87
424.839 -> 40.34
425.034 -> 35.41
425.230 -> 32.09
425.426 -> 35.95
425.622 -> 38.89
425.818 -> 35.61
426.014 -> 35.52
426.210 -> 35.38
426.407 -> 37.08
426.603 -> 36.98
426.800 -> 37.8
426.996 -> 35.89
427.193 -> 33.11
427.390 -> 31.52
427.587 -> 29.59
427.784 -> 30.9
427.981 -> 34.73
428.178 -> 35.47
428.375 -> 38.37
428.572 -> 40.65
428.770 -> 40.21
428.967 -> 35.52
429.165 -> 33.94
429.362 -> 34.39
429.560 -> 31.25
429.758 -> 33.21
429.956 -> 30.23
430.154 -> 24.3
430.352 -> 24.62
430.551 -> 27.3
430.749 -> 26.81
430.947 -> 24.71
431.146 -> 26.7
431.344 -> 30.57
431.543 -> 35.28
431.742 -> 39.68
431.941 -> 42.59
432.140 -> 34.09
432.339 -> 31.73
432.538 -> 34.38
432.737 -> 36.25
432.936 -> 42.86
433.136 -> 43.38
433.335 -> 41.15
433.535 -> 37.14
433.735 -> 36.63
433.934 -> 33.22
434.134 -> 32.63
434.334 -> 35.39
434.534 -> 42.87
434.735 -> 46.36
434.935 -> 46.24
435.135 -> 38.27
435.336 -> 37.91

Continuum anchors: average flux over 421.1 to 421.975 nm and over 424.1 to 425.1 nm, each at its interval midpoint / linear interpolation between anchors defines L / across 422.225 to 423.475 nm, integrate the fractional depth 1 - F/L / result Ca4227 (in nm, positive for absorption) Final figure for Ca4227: 0.06 nm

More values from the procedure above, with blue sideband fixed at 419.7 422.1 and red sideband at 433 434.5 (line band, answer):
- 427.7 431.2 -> 0.38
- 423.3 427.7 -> -0.29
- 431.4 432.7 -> 0.03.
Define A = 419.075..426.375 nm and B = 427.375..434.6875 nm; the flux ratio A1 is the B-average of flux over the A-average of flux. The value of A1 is 0.98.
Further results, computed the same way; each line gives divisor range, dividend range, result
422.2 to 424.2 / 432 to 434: 1.04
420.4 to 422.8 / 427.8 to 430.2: 1.03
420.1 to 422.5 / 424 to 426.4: 1.13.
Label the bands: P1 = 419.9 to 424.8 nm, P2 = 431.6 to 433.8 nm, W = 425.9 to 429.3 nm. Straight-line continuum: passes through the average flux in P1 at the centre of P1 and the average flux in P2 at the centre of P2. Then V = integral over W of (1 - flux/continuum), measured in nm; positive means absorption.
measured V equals 0.106 nm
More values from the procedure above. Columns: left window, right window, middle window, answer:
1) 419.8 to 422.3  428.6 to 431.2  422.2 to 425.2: -0.42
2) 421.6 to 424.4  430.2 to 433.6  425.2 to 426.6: -0.03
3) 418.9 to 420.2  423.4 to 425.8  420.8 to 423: 0.16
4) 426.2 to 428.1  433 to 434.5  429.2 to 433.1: 0.42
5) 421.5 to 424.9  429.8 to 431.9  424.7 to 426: -0.07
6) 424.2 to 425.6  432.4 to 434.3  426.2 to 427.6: 0.10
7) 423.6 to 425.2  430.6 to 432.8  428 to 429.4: -0.06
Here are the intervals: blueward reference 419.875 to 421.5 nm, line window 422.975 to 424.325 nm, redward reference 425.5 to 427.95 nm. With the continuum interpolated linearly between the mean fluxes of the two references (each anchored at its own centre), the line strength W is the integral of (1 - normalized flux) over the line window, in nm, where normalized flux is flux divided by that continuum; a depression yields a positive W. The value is -0.20 nm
